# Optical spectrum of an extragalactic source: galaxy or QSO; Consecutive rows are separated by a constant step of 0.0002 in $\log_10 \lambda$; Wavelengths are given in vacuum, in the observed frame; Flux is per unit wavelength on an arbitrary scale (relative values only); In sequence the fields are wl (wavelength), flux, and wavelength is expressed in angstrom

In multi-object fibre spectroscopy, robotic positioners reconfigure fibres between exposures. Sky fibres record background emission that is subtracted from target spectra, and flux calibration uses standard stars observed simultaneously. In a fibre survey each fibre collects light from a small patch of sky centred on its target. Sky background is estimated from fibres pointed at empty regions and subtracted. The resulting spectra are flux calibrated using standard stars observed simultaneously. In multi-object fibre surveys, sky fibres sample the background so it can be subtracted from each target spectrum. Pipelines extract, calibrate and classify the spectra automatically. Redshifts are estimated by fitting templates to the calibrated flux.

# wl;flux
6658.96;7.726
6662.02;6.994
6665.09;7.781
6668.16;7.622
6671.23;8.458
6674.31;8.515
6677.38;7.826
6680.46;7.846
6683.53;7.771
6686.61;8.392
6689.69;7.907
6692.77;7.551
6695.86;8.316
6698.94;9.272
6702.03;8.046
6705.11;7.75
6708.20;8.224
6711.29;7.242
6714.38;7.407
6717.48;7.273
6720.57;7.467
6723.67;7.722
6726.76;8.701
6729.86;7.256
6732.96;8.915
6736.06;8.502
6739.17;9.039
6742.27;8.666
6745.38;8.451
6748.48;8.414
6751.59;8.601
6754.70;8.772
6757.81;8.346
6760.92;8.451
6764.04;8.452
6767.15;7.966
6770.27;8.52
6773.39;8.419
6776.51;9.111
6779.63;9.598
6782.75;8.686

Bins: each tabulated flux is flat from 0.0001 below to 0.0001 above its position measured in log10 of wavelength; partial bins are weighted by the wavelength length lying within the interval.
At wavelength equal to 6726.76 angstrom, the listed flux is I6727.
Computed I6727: 8.701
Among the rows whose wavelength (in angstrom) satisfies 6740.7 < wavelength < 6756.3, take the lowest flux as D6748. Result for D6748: 8.414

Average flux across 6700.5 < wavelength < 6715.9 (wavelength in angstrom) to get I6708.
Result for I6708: 7.74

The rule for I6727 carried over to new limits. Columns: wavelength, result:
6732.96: 8.915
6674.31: 8.515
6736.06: 8.502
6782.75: 8.686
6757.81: 8.346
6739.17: 9.039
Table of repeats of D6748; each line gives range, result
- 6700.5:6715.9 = 7.242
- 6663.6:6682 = 7.622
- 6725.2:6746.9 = 7.256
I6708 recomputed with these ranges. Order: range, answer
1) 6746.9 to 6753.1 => 8.51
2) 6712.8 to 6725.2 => 7.46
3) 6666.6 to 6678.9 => 8.1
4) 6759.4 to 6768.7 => 8.29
